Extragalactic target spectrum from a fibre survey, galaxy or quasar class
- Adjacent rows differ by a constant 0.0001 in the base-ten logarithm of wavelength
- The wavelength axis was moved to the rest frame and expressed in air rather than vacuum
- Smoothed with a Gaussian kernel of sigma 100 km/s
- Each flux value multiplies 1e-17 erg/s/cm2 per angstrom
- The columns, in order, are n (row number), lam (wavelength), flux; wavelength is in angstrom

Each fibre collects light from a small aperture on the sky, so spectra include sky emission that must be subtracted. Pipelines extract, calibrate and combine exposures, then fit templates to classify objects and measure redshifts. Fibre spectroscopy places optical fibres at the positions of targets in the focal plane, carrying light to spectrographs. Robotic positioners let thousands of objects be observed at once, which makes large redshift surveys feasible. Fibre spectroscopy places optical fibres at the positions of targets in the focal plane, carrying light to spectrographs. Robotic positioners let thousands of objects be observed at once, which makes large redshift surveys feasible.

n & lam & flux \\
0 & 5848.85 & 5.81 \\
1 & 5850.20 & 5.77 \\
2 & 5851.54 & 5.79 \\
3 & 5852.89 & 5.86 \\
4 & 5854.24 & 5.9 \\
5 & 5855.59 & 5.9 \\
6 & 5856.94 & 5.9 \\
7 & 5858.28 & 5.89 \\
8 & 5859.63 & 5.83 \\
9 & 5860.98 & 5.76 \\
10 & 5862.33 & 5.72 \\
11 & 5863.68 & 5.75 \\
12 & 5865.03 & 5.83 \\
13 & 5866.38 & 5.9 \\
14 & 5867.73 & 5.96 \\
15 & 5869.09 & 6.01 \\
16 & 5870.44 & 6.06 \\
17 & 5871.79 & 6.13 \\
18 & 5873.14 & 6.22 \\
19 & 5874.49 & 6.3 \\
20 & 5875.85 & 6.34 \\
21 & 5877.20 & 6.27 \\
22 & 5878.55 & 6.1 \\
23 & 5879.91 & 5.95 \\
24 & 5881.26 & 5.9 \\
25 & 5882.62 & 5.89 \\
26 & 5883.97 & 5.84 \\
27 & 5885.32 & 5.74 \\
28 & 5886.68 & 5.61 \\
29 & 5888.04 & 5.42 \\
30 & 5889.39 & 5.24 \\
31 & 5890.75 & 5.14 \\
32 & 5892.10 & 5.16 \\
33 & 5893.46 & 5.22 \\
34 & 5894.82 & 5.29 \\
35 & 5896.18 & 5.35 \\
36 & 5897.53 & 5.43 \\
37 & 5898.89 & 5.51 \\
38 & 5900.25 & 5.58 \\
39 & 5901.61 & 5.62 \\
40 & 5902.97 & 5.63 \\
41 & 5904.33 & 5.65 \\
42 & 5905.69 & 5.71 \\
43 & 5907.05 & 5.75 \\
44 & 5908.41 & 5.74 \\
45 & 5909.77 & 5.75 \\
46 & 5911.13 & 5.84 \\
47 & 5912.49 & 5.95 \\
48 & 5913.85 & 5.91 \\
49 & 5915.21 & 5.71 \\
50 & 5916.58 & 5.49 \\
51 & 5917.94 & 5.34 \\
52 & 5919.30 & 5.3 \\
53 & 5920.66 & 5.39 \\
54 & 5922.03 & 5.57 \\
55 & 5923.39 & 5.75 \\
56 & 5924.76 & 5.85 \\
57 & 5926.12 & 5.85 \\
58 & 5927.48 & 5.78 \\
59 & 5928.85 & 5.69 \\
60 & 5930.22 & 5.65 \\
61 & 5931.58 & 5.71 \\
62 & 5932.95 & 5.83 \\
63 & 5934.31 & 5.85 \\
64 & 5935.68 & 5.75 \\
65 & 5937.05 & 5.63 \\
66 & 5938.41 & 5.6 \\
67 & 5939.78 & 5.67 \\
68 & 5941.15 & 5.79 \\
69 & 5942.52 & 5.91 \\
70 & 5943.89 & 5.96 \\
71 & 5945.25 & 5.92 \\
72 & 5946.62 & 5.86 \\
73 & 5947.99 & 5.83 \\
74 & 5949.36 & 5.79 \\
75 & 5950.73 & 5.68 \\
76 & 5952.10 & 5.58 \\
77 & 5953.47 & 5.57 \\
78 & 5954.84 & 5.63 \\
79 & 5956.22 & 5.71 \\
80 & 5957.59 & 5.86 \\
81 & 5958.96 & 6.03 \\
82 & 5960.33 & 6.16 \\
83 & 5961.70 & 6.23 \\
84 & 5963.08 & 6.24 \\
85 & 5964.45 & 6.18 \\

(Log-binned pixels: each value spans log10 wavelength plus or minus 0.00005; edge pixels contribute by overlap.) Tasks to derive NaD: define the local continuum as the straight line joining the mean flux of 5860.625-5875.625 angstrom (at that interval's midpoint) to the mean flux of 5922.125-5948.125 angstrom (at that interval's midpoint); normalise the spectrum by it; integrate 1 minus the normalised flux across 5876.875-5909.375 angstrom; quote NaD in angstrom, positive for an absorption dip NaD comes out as 1.6 angstrom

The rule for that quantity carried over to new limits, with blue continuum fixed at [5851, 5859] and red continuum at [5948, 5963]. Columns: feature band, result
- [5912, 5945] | 0.8 angstrom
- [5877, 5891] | 0.3 angstrom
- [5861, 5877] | -0.4 angstrom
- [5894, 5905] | 0.7 angstrom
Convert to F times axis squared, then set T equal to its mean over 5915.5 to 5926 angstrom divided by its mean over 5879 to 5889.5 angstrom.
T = 0.98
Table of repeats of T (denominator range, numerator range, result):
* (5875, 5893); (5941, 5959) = 1.03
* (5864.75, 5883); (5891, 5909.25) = 0.92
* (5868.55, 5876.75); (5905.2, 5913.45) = 0.95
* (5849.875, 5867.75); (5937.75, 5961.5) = 1.03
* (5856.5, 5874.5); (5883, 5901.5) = 0.92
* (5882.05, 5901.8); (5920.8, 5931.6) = 1.06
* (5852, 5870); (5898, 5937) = 0.99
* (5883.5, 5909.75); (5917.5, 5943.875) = 1.04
